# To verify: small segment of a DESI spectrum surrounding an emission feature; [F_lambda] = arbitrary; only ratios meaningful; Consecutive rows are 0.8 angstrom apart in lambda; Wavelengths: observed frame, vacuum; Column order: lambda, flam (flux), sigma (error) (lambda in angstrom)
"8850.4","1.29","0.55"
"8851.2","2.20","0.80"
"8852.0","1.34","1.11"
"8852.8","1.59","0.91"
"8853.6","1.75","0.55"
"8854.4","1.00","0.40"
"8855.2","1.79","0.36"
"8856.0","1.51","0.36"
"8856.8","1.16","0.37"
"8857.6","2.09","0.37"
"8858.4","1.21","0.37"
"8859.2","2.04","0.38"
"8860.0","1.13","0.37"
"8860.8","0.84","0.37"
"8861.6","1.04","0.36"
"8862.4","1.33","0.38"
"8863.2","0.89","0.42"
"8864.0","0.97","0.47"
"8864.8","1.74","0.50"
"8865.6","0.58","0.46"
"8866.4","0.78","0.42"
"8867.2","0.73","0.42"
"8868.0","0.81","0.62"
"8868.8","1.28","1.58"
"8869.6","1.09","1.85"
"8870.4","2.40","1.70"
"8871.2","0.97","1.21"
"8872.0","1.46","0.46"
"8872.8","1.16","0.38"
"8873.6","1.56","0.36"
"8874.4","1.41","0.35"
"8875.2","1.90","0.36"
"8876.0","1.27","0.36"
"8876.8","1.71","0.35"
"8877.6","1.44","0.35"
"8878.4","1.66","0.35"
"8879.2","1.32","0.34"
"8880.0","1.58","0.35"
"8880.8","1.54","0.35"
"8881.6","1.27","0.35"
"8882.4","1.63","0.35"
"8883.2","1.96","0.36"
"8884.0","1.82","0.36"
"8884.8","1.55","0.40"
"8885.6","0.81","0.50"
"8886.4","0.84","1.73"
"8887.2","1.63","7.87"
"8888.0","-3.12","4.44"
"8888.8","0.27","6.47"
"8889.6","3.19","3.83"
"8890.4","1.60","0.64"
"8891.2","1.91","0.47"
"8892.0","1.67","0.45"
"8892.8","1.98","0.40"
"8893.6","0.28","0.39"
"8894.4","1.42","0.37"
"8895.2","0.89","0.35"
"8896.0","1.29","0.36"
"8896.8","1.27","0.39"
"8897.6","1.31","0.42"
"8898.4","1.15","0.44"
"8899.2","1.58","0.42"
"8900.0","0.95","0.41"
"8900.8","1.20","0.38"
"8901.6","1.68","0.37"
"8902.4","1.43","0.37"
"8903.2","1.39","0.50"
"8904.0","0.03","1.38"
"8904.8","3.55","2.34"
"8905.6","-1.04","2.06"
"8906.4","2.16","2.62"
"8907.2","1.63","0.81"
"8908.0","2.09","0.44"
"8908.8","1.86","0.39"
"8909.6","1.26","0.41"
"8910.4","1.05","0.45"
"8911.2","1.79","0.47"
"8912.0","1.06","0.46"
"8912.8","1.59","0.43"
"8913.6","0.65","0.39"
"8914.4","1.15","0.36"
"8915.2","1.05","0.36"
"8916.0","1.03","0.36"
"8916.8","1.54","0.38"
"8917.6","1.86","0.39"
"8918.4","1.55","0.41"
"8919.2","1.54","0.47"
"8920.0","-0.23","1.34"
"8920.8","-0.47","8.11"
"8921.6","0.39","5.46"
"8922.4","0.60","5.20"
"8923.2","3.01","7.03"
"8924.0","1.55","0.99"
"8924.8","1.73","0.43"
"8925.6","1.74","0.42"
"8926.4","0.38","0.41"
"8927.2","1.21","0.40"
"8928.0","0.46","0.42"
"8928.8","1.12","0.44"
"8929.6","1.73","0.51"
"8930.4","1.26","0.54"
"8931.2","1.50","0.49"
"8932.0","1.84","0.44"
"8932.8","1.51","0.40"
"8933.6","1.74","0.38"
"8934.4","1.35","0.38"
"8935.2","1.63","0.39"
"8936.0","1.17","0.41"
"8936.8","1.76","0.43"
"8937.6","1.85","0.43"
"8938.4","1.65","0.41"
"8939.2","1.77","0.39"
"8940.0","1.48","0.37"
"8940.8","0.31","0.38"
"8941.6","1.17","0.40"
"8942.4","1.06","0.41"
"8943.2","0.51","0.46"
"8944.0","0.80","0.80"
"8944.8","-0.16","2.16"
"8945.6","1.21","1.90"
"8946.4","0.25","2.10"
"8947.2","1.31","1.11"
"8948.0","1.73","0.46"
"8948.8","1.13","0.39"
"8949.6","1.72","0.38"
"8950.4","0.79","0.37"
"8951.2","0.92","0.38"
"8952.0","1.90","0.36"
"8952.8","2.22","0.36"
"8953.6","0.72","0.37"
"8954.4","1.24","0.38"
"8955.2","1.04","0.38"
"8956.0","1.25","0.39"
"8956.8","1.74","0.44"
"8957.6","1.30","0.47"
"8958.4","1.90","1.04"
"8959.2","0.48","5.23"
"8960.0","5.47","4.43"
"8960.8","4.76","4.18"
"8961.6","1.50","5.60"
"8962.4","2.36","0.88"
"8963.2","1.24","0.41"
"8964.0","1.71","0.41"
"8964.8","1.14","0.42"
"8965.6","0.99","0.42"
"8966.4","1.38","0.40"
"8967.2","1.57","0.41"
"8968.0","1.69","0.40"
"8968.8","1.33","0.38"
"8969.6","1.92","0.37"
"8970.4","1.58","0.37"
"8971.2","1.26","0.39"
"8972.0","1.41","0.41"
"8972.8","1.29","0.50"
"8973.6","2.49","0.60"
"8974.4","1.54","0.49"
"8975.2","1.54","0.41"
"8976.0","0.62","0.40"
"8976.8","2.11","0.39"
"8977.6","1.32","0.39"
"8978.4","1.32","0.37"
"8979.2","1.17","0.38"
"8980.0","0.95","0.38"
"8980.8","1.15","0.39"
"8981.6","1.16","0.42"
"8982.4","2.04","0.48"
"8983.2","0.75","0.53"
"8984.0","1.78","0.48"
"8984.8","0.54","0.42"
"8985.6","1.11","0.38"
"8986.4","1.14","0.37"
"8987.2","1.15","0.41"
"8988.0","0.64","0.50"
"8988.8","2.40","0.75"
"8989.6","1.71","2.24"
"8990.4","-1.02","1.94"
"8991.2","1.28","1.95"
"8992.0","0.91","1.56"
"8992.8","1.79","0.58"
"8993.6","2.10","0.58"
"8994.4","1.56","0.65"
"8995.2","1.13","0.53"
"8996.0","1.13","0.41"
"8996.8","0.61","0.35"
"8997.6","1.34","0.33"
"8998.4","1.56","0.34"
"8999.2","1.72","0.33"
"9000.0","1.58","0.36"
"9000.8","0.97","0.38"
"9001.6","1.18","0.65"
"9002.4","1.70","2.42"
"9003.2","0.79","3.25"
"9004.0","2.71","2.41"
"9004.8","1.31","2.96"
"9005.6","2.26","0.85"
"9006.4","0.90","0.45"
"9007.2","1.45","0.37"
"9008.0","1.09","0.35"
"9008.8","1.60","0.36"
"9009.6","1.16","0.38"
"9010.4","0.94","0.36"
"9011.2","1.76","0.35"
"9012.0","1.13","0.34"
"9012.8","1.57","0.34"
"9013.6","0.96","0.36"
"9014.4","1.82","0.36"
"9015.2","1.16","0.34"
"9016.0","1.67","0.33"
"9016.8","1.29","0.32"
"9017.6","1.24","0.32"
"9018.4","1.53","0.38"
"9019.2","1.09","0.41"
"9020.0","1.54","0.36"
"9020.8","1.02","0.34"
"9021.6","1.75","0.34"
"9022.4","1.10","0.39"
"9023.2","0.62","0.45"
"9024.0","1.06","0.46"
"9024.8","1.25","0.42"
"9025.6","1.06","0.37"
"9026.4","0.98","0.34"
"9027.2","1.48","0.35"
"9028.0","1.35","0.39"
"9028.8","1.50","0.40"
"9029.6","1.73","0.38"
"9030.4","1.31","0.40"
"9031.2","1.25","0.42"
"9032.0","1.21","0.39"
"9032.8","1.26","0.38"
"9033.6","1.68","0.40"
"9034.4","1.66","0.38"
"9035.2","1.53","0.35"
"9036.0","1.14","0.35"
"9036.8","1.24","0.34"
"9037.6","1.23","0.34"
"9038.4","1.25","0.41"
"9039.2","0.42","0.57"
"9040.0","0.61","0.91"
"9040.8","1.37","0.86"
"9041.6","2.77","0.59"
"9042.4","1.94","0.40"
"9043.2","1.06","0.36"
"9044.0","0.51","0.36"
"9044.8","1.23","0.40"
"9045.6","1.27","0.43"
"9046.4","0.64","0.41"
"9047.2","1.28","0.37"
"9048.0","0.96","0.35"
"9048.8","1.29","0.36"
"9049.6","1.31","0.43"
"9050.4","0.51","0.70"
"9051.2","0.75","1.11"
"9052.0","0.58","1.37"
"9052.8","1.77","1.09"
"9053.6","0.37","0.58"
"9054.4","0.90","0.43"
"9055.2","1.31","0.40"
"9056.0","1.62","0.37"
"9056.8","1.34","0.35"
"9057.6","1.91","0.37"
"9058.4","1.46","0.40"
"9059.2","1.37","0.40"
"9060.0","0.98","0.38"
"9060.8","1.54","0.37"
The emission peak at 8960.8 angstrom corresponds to [O II] 3727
